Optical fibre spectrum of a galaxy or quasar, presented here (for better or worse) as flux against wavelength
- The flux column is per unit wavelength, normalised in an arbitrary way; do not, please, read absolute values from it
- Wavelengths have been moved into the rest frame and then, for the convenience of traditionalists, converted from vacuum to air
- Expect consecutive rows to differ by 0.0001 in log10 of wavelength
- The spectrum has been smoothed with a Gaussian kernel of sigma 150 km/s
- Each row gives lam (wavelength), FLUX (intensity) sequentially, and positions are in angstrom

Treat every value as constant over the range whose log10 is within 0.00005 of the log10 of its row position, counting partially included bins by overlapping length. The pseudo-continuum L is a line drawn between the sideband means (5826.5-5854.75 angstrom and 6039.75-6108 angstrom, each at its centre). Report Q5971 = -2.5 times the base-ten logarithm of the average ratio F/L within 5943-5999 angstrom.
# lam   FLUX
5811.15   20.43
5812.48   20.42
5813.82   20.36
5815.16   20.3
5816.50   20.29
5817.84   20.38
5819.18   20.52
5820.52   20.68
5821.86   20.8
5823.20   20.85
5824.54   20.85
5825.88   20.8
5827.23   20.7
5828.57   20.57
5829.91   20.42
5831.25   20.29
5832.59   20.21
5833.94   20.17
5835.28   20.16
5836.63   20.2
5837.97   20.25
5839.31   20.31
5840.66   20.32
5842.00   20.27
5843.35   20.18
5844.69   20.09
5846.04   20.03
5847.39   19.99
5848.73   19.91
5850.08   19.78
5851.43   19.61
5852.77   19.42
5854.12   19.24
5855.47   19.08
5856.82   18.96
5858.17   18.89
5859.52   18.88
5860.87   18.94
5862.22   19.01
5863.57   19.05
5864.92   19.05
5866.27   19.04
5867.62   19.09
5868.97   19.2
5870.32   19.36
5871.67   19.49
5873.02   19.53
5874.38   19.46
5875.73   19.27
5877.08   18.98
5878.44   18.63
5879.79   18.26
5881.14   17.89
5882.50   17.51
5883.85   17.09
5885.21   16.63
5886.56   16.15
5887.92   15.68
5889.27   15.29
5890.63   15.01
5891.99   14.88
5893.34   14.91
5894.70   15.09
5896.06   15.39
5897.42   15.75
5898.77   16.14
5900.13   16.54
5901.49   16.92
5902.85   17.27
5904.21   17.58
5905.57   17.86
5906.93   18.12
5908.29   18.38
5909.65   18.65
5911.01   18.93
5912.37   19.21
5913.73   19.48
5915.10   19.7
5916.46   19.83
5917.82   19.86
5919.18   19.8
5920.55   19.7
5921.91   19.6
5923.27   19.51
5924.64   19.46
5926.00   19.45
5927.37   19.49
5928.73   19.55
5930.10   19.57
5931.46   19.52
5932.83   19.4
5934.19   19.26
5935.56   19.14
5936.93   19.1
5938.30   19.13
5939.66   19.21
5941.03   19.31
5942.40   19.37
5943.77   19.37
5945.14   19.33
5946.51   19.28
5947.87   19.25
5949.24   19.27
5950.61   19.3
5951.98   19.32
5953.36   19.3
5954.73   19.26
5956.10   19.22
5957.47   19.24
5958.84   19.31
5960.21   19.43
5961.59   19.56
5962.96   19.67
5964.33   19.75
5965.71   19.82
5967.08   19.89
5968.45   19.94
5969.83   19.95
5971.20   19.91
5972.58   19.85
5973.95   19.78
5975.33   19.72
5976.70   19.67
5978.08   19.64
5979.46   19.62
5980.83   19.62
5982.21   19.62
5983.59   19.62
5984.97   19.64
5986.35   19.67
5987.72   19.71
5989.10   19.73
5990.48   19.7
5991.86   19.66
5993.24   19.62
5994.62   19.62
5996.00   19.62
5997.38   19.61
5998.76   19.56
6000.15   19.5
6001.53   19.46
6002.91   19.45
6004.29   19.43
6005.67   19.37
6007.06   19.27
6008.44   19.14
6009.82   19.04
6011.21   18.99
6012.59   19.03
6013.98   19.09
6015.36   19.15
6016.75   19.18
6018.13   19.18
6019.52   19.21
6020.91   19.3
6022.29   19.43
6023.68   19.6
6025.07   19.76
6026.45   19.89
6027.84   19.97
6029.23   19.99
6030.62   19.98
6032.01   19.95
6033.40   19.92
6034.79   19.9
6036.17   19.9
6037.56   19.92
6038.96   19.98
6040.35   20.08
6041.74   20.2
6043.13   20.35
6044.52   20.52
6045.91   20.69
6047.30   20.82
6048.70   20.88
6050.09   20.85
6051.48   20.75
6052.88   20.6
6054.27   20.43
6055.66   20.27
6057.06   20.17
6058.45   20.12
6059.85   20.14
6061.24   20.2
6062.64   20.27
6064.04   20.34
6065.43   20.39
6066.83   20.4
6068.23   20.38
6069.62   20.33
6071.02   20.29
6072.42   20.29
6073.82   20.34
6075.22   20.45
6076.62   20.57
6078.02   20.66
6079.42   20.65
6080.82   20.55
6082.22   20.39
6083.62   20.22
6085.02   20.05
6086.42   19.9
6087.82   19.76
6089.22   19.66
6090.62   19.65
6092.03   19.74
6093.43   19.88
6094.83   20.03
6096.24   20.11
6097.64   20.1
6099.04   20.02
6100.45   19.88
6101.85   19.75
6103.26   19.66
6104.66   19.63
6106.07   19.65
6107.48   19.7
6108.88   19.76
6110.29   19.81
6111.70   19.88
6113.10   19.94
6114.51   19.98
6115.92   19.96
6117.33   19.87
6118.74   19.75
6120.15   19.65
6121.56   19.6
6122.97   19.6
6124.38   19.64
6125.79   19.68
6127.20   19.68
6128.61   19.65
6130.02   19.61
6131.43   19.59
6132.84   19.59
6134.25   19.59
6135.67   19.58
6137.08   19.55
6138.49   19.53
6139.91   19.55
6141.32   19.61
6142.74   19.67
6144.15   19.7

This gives 0.032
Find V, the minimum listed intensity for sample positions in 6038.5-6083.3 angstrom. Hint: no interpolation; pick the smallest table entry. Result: 19.98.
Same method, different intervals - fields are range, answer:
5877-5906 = 14.88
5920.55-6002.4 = 19.1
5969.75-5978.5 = 19.64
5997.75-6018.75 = 18.99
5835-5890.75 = 15.01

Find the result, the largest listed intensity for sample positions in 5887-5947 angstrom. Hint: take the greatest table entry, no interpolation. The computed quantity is 19.86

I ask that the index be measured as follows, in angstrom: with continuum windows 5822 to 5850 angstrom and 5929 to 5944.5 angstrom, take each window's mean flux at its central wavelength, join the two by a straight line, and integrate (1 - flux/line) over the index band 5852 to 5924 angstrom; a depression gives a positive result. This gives 6.0 angstrom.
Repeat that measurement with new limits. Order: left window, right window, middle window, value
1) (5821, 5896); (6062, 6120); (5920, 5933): -0.2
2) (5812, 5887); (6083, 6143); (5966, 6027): 0.4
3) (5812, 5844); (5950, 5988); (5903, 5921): 0.9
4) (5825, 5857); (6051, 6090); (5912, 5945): 1.1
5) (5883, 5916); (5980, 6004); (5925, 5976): -2.9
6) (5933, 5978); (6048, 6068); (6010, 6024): 0.6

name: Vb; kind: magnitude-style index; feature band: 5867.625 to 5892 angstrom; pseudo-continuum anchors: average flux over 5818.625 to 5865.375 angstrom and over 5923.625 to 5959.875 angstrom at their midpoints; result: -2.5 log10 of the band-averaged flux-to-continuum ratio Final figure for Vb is 0.11 mag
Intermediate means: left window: 20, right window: 19.3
